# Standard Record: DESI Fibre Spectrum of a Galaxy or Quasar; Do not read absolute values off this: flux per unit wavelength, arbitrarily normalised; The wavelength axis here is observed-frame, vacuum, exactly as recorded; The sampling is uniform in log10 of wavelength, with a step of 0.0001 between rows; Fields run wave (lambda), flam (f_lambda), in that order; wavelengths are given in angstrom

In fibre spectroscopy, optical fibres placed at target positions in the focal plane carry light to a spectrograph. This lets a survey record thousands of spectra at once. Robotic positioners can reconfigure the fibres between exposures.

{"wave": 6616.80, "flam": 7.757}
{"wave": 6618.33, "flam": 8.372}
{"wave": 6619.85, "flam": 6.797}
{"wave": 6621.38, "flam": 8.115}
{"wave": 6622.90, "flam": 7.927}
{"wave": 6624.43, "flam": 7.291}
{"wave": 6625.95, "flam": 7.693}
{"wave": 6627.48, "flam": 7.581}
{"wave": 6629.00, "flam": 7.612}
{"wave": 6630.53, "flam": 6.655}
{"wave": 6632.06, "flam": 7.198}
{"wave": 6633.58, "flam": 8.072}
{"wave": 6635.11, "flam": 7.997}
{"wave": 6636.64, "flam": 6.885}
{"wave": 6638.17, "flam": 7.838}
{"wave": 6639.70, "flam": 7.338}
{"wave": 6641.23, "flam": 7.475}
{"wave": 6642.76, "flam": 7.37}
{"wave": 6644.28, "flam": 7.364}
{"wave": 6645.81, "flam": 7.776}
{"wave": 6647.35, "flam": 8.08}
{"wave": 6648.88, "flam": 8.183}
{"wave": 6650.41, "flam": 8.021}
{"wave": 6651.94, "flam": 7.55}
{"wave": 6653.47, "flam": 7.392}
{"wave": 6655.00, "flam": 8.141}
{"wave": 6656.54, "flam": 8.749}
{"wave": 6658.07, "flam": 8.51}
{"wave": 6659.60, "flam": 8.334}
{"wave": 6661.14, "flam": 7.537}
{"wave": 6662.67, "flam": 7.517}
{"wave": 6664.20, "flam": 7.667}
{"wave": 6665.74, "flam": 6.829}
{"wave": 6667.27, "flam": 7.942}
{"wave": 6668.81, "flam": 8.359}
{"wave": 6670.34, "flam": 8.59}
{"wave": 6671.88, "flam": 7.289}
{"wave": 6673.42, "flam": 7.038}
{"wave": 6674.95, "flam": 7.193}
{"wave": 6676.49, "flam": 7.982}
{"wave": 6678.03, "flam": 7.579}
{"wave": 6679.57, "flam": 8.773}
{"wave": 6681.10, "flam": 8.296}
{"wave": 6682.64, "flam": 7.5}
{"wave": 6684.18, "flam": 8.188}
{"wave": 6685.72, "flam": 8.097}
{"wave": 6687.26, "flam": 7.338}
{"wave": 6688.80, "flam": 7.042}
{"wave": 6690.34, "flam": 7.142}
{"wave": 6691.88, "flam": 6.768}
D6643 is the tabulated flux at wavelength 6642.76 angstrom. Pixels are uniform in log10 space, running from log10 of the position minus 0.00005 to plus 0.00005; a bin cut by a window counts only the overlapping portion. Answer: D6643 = 7.37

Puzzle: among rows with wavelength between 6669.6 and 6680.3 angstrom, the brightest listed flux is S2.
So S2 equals 8.773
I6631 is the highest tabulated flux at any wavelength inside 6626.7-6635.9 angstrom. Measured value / 8.072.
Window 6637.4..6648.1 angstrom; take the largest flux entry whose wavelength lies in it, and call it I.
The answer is 8.08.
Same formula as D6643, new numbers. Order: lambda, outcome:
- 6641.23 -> 7.475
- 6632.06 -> 7.198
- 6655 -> 8.141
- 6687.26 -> 7.338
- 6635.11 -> 7.997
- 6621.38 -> 8.115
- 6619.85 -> 6.797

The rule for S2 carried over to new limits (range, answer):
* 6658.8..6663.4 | 8.334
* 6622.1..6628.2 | 7.927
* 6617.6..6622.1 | 8.372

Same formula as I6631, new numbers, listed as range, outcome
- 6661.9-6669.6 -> 8.359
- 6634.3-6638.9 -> 7.997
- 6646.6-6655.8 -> 8.183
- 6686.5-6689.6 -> 7.338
